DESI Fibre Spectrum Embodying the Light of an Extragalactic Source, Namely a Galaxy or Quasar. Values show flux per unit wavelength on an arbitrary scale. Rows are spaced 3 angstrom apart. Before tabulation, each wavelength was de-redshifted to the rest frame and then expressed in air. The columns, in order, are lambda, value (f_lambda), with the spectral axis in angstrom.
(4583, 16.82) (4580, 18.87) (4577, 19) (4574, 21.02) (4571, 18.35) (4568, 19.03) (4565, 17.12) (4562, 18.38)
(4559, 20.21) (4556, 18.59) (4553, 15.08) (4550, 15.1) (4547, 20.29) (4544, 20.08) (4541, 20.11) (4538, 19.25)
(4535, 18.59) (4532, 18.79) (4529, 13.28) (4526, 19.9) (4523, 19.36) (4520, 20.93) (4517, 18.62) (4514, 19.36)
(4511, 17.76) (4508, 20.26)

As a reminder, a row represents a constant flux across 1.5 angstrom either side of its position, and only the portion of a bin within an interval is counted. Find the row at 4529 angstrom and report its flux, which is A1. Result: 13.28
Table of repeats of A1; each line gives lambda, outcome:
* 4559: 20.21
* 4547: 20.29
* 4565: 17.12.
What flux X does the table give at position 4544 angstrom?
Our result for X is 20.08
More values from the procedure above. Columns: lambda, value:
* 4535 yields 18.59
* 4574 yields 21.02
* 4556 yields 18.59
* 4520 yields 20.93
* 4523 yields 19.36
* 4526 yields 19.9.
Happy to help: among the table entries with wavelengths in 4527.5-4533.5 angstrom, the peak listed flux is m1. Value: 18.79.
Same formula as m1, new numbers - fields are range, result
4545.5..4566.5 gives 20.29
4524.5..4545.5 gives 20.11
